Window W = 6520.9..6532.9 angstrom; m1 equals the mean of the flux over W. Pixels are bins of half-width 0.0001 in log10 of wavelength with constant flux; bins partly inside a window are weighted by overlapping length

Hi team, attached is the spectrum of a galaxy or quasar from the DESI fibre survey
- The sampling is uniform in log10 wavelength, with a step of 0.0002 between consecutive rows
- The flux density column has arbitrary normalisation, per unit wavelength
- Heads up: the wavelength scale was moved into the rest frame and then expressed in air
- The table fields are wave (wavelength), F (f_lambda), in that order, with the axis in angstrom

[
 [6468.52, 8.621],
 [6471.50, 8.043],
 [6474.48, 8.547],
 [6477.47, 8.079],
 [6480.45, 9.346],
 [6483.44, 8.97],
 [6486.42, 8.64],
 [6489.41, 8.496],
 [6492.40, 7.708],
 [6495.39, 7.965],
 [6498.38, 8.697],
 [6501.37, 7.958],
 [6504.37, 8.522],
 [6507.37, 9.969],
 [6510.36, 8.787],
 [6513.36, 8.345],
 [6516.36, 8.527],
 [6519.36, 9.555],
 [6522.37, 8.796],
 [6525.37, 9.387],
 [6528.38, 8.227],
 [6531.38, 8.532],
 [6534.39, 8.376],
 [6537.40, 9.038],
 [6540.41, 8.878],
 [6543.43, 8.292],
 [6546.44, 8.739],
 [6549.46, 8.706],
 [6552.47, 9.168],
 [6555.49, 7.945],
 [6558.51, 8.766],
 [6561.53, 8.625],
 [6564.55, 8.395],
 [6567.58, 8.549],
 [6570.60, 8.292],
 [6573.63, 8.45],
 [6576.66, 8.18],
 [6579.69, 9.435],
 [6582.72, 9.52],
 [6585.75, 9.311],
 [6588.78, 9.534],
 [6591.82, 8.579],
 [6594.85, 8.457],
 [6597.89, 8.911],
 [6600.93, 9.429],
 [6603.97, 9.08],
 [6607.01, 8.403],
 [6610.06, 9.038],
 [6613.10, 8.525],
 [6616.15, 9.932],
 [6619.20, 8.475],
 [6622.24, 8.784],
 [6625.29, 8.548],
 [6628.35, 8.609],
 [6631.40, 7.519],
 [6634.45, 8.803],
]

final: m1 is 8.74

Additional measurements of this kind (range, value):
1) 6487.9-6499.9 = 8.22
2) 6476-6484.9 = 8.8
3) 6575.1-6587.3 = 9.11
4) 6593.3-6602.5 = 8.94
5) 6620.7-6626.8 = 8.68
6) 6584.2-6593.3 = 9.15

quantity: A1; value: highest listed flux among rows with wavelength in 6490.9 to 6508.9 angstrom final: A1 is 9.969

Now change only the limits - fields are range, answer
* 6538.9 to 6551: 8.878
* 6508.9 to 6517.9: 8.787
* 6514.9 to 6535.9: 9.555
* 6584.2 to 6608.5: 9.534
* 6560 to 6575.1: 8.625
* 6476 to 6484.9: 9.346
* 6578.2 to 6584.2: 9.52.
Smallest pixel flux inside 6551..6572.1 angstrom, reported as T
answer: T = 7.945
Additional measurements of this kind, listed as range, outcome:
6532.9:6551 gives 8.292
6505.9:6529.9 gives 8.227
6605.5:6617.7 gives 8.403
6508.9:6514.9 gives 8.345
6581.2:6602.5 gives 8.457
